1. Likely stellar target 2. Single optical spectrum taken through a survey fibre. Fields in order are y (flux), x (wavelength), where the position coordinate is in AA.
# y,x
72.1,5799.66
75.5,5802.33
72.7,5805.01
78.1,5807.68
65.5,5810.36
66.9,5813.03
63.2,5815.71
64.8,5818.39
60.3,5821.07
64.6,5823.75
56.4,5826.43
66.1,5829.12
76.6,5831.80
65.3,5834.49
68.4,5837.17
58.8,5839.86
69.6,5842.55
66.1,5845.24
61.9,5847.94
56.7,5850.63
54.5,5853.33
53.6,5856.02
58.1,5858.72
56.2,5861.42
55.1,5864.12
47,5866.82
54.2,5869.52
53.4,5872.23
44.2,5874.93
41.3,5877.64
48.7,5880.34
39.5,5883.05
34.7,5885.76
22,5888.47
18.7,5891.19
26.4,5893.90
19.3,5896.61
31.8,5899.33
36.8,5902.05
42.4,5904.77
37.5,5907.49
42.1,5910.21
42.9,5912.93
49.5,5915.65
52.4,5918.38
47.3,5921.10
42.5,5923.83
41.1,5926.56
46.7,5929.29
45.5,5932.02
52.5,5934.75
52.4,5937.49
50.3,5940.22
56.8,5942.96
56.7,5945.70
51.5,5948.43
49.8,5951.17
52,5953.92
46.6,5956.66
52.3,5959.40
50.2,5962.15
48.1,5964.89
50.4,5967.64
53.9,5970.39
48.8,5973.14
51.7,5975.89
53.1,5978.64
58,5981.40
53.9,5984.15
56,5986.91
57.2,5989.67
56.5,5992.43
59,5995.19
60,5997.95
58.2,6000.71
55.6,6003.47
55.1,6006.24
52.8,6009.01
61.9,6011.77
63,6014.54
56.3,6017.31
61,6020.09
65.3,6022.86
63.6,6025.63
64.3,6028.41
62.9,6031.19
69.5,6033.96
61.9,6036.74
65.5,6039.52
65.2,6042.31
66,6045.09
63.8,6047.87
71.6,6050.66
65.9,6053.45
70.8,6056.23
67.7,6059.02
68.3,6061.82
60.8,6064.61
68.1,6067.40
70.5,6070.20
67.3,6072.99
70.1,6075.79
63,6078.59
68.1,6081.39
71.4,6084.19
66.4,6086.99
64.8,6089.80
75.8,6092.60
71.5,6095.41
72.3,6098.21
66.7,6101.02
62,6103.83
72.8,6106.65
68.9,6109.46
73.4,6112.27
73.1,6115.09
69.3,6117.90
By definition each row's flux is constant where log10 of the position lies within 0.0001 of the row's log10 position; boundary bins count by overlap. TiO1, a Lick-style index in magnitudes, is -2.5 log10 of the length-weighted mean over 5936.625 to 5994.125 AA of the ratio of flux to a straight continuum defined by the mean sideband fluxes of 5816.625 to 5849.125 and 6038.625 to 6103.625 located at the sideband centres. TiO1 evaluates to 0.25 mag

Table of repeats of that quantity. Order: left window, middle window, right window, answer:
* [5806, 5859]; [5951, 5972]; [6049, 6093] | 0.294 mag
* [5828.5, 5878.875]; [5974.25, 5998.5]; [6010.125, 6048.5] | 0.116 mag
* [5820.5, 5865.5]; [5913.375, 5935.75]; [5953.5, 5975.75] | 0.153 mag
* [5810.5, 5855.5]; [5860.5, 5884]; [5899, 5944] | 0.142 mag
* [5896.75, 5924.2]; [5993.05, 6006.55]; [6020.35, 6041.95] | 0.015 mag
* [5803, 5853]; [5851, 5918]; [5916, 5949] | 0.324 mag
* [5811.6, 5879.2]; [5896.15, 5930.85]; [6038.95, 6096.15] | 0.434 mag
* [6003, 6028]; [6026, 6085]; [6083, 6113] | -0.037 mag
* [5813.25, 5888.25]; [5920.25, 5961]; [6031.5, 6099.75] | 0.229 mag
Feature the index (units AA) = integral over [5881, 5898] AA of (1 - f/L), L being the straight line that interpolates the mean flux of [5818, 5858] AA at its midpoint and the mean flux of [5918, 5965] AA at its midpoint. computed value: 8.7 AA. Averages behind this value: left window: 62.8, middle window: 27.7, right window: 49.7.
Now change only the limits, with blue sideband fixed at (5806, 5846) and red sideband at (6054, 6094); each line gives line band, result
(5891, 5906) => 8.3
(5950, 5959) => 2.3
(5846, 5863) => 2.4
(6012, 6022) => 1.0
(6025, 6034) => 0.4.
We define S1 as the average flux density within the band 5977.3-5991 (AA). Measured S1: 55.6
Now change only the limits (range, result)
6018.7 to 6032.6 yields 63.5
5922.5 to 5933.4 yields 44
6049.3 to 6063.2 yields 68.8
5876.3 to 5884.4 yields 43.2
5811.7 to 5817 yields 65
